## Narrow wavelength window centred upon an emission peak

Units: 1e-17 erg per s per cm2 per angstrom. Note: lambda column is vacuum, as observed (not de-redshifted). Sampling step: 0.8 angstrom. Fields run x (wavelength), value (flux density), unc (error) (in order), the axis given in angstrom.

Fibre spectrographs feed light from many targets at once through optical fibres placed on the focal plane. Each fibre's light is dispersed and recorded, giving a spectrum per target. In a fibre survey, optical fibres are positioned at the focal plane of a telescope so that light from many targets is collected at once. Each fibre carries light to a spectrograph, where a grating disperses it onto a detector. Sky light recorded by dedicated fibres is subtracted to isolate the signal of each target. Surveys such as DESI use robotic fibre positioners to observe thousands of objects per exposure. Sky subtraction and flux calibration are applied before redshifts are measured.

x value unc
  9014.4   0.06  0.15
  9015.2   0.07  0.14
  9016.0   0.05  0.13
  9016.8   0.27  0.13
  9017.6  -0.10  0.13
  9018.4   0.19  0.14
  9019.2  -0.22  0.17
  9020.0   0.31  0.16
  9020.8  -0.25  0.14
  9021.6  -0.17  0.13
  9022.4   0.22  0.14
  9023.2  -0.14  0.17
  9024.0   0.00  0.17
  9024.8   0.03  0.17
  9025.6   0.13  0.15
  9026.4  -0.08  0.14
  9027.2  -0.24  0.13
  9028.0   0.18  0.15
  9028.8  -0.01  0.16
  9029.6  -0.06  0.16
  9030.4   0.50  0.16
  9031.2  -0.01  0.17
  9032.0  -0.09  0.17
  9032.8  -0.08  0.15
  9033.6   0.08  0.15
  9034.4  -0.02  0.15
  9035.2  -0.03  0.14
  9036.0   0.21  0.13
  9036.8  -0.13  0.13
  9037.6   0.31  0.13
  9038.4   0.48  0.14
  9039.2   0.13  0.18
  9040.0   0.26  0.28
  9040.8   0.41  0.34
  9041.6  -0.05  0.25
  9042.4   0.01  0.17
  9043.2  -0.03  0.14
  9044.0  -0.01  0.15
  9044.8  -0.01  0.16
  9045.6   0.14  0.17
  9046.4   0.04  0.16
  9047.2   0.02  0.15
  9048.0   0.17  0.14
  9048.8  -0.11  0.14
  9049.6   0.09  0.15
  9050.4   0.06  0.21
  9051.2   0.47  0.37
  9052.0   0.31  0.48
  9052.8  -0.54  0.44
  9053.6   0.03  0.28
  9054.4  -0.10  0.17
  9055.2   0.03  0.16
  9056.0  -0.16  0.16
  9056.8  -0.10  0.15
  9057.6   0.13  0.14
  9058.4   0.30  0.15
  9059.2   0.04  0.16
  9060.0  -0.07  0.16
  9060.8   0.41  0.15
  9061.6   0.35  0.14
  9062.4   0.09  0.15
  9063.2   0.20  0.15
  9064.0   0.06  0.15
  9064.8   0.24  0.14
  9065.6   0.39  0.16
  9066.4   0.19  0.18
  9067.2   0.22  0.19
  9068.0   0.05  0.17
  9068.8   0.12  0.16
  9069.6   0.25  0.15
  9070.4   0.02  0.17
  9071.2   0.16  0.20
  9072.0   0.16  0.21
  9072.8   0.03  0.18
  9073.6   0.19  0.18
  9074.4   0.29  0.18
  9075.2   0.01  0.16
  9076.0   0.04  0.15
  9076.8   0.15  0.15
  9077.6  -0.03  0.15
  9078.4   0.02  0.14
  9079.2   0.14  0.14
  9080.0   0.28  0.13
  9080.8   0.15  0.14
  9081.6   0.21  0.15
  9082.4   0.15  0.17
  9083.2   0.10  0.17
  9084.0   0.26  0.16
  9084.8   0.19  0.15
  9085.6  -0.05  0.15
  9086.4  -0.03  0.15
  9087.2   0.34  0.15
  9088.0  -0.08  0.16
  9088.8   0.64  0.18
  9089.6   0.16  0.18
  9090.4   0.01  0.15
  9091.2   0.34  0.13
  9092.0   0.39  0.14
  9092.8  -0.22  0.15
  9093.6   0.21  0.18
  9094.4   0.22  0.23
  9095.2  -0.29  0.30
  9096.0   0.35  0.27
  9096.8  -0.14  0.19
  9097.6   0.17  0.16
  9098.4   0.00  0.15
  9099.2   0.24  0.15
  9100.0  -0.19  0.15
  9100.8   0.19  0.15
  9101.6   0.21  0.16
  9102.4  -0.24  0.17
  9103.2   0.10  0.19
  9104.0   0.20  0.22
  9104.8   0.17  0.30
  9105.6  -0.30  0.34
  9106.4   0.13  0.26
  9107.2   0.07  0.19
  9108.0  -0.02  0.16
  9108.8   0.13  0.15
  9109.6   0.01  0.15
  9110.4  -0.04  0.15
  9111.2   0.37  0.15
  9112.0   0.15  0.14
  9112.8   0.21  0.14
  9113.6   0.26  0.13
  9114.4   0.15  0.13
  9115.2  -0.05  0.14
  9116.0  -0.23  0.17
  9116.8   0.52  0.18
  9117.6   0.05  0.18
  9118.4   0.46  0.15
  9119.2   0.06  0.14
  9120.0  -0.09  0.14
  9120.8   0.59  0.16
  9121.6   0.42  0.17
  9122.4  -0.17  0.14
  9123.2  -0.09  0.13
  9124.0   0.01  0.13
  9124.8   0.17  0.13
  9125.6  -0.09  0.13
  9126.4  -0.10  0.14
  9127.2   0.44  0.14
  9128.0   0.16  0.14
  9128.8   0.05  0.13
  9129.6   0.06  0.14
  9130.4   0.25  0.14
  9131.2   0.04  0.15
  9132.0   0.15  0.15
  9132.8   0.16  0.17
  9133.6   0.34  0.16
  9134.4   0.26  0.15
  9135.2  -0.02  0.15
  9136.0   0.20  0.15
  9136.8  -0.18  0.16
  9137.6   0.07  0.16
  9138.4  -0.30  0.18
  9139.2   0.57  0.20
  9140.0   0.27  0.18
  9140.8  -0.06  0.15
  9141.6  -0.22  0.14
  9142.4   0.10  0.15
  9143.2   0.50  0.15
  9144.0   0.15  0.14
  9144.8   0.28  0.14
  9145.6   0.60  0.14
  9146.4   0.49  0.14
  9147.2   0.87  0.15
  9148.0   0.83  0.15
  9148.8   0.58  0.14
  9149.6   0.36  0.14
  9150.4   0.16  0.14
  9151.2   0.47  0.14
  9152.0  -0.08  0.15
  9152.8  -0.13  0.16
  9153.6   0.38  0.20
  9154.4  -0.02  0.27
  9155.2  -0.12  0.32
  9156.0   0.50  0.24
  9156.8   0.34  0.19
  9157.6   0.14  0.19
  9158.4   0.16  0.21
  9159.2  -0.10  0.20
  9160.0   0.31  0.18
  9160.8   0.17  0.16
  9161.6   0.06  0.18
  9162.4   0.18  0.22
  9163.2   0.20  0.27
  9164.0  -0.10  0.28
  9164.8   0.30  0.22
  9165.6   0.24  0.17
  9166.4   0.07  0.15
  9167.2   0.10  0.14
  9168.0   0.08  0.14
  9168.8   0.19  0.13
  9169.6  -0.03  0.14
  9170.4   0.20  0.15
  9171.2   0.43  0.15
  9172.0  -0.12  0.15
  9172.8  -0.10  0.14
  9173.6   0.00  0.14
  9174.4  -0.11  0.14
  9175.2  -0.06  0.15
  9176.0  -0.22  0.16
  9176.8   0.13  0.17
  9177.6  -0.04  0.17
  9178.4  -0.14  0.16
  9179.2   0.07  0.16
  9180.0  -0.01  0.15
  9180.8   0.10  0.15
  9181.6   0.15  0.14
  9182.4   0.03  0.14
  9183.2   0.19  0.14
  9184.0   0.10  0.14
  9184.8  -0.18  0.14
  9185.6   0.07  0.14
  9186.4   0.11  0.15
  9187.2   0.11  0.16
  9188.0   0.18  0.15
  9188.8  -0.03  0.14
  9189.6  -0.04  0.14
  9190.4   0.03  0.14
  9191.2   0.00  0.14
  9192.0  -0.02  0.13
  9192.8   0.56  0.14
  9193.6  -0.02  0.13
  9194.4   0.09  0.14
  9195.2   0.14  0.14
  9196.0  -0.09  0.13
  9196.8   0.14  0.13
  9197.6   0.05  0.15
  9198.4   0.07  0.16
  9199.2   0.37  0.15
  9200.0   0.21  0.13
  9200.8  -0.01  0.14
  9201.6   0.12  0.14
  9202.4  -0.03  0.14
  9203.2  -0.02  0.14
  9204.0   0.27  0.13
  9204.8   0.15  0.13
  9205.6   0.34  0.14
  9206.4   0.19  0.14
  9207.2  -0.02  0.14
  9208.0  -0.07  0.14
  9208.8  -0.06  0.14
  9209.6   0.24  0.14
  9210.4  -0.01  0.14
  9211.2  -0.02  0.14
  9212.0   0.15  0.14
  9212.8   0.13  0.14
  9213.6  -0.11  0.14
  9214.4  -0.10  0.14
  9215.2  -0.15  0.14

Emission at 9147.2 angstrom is H-beta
